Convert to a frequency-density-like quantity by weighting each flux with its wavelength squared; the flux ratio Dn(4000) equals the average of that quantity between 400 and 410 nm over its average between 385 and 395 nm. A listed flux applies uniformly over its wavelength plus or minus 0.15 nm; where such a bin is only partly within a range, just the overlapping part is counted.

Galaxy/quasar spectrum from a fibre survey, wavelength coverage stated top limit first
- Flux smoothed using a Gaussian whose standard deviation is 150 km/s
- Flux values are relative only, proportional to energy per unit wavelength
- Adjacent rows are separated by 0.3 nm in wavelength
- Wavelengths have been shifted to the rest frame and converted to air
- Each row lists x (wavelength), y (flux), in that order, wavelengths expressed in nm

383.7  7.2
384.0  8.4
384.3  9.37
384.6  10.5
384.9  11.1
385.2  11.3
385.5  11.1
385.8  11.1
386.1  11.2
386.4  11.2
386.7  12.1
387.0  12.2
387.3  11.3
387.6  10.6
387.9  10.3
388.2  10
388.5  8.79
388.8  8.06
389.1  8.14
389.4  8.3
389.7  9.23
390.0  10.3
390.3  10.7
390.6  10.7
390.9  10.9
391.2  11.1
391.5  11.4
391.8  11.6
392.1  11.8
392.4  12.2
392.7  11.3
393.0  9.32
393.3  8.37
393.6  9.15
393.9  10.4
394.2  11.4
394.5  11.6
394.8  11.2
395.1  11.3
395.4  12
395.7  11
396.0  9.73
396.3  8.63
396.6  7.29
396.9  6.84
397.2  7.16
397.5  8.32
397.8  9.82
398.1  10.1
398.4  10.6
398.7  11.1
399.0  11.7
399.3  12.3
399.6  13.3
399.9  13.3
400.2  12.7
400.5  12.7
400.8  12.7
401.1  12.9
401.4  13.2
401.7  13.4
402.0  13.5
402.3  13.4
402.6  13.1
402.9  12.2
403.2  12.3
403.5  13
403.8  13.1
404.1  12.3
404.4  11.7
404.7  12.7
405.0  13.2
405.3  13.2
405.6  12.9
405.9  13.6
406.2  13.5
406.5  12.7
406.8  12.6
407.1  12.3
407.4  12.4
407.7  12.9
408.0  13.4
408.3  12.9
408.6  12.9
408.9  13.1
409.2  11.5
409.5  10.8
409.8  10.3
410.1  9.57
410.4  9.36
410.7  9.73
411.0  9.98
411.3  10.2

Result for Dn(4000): 1.3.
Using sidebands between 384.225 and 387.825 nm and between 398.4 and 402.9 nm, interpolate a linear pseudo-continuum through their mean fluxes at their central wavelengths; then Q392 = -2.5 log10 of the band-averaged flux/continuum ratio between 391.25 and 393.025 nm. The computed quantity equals 0.04 mag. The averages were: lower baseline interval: 11.1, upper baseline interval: 12.7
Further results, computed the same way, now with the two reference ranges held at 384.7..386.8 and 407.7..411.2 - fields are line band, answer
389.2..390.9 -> 0.142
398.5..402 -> -0.126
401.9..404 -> -0.147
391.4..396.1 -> 0.040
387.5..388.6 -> 0.135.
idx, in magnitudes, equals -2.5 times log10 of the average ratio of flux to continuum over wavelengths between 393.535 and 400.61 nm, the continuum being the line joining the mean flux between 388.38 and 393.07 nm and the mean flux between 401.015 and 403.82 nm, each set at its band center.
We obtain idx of 0.12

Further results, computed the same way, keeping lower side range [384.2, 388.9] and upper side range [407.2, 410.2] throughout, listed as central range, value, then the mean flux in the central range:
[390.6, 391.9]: -0.020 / 11.2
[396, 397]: 0.380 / 7.95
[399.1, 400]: -0.126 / 12.9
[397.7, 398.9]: 0.090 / 10.5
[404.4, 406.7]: -0.103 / 13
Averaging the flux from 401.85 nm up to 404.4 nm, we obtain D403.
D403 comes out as 12.8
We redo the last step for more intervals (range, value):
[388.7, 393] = 10.4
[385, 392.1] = 10.5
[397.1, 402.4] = 11.8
